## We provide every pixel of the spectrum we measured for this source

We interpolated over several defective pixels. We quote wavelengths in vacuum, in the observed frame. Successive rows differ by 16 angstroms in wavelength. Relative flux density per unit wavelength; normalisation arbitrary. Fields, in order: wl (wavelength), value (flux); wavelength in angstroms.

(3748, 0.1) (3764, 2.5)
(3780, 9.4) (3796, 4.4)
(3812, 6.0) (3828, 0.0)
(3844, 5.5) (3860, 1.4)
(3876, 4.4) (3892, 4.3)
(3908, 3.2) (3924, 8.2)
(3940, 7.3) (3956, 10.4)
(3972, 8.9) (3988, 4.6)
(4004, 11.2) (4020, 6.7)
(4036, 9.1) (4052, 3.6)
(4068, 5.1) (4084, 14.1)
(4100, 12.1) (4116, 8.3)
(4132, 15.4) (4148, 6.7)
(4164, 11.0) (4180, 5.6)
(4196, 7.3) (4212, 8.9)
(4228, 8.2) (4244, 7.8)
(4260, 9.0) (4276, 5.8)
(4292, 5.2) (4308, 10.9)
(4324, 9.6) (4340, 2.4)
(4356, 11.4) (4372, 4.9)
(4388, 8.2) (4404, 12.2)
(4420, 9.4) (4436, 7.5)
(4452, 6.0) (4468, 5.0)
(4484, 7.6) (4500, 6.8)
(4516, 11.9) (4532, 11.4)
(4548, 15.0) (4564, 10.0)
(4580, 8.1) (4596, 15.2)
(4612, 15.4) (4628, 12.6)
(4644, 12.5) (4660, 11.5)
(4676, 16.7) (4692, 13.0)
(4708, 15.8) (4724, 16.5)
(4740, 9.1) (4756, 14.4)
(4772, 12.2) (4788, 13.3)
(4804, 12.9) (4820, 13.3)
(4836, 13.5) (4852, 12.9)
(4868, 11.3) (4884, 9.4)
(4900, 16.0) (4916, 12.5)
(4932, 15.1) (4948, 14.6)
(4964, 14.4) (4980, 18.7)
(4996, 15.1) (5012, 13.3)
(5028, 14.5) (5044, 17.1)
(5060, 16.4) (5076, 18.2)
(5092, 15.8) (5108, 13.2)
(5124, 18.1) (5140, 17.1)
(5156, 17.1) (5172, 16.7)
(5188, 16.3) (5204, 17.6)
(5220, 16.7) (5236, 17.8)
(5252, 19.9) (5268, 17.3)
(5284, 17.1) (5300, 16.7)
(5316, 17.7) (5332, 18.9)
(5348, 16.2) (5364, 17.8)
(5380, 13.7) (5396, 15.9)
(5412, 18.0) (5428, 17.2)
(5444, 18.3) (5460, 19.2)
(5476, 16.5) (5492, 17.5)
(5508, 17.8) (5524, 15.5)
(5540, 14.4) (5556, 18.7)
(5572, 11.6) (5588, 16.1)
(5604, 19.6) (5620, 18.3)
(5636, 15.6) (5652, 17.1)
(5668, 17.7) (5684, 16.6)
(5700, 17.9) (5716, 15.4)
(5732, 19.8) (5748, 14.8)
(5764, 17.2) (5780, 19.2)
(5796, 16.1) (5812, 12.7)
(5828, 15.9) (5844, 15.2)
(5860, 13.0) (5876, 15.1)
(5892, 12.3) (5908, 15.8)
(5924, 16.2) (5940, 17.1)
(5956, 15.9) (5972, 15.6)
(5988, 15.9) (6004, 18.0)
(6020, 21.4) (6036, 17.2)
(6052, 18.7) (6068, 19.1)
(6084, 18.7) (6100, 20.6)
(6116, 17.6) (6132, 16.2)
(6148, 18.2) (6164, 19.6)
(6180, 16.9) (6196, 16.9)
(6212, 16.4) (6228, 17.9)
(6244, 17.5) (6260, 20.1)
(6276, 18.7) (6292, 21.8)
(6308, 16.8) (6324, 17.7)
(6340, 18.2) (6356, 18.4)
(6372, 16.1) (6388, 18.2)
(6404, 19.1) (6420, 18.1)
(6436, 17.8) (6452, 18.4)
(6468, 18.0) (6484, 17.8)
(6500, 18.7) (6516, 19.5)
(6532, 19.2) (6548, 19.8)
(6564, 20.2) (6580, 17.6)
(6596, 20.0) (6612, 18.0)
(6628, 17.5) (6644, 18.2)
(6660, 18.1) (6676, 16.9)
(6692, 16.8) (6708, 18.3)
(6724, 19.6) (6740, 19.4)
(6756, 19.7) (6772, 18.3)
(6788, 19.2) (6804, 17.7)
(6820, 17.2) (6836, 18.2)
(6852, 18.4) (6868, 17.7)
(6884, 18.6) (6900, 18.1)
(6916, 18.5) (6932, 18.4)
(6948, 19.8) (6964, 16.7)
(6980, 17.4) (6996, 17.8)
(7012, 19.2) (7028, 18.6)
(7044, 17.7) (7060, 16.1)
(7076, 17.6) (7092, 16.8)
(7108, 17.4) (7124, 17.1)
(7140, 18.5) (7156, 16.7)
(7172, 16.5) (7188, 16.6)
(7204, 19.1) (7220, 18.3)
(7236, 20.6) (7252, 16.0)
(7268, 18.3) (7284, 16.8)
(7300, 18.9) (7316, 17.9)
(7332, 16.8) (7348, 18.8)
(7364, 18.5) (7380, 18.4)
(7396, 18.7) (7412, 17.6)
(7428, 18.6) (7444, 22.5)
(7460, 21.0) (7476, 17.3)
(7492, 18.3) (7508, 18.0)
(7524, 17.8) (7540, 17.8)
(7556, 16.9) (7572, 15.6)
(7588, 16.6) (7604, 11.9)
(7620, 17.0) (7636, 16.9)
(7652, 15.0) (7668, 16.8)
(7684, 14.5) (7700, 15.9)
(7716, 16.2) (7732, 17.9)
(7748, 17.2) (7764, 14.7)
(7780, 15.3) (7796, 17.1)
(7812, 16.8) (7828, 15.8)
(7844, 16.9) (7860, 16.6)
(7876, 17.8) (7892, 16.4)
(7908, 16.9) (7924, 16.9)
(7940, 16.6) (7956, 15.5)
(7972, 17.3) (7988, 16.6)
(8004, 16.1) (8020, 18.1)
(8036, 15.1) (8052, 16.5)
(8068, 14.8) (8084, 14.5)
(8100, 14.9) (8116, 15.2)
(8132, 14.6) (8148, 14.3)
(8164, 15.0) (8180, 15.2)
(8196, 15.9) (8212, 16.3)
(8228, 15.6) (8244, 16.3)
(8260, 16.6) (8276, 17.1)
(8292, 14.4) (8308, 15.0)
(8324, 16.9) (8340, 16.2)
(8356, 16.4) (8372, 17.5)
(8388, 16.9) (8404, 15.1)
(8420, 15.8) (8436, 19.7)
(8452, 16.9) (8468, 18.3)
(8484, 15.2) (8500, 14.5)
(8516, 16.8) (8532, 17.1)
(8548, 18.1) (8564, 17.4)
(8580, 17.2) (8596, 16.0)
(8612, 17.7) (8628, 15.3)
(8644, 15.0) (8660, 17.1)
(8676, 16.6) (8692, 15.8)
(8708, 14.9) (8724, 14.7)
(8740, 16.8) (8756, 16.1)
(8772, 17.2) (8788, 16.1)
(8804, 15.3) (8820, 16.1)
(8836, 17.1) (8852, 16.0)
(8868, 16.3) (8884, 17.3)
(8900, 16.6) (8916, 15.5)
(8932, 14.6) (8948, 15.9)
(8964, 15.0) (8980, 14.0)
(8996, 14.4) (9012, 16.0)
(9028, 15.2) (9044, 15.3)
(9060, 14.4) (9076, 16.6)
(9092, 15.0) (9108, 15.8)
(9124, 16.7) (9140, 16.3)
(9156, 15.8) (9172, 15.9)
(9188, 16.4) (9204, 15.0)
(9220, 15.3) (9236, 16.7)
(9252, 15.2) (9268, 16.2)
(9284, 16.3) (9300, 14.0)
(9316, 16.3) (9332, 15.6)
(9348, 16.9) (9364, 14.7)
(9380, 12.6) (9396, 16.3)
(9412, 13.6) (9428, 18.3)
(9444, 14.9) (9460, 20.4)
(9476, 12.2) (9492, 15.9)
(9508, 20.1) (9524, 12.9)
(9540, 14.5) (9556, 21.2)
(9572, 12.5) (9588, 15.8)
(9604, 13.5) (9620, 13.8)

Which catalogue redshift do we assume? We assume 0.13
